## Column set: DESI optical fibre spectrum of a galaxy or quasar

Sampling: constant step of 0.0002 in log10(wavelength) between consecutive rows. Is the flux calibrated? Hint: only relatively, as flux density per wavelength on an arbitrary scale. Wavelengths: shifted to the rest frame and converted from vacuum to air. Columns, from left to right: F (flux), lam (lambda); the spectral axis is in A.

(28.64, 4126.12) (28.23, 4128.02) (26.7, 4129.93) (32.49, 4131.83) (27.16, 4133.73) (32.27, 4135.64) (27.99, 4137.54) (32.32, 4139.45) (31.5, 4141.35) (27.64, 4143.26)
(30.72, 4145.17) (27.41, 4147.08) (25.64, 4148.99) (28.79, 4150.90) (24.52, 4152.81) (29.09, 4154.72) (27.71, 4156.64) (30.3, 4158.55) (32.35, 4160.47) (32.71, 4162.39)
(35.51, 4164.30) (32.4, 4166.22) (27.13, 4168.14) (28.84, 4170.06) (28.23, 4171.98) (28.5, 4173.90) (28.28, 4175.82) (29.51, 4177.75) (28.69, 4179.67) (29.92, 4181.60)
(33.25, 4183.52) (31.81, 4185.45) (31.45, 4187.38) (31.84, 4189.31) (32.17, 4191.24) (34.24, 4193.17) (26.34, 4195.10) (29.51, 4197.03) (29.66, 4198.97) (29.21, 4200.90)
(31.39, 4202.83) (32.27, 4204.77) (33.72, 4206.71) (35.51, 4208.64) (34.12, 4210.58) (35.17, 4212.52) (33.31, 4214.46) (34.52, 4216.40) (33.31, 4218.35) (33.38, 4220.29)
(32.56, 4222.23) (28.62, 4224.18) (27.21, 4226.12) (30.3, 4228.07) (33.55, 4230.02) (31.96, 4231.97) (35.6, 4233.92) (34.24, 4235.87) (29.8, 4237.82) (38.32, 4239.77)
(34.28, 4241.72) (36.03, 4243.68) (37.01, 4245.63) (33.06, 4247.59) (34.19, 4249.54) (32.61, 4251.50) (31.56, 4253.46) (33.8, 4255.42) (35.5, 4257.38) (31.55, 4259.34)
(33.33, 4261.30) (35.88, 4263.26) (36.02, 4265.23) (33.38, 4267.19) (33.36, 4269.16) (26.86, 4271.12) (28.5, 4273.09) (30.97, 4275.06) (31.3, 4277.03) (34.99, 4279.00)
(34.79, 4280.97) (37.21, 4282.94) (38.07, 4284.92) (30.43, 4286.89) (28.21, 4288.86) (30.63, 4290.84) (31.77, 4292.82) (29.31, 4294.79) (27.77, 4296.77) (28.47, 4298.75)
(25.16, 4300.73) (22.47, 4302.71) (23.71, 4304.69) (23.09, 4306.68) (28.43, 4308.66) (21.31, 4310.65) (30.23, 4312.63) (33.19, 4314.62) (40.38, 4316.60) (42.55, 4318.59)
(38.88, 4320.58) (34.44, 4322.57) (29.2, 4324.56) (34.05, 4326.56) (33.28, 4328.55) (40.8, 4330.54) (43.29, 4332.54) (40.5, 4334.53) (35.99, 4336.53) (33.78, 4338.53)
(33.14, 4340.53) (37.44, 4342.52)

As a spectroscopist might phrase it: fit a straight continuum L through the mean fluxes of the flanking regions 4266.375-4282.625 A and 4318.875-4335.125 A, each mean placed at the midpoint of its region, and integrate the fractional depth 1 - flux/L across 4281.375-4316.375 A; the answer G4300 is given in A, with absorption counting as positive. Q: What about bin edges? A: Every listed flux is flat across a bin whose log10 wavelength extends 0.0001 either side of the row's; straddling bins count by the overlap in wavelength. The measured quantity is 5.2 A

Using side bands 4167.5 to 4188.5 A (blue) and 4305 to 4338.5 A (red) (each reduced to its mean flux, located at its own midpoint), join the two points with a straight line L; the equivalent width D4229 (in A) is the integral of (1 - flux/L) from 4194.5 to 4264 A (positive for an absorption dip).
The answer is -3.6 A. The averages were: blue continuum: 29.7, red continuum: 34.1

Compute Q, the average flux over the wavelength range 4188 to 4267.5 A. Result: 32.9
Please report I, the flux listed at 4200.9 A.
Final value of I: 29.21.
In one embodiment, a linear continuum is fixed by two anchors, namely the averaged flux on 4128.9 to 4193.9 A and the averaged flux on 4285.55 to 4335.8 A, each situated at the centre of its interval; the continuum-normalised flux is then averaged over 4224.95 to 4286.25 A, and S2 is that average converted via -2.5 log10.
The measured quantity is -0.08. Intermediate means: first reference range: 30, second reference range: 31.7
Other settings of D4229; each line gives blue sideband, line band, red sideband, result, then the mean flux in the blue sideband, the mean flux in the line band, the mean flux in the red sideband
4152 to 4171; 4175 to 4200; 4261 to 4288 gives 0.2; 30.1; 30.5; 33.2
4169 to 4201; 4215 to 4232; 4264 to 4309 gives -0.9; 30.1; 31.7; 30.3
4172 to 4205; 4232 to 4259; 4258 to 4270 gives -0.9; 30.4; 34.2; 34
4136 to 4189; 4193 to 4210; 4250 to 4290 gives -0.2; 29.8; 31.3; 32.9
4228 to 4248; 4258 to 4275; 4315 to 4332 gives 1.3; 34.2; 32.4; 36.7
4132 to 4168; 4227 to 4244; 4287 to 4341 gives -1.5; 29.8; 33.7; 32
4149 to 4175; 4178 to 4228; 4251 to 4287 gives -1.1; 29.6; 31.7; 33.2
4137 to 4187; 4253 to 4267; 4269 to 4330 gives -1.5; 29.7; 34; 31.1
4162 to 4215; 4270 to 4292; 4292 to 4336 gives -0.2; 31.2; 32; 32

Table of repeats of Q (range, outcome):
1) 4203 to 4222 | 33.8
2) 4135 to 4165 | 29.7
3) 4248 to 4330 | 31.8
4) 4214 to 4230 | 31.7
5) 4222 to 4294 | 32.9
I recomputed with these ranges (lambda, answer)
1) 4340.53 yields 33.14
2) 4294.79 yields 29.31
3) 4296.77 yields 27.77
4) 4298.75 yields 28.47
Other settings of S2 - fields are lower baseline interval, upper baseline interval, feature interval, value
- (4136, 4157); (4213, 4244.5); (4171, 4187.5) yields 0.02 mag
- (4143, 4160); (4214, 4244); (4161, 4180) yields -0.03 mag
